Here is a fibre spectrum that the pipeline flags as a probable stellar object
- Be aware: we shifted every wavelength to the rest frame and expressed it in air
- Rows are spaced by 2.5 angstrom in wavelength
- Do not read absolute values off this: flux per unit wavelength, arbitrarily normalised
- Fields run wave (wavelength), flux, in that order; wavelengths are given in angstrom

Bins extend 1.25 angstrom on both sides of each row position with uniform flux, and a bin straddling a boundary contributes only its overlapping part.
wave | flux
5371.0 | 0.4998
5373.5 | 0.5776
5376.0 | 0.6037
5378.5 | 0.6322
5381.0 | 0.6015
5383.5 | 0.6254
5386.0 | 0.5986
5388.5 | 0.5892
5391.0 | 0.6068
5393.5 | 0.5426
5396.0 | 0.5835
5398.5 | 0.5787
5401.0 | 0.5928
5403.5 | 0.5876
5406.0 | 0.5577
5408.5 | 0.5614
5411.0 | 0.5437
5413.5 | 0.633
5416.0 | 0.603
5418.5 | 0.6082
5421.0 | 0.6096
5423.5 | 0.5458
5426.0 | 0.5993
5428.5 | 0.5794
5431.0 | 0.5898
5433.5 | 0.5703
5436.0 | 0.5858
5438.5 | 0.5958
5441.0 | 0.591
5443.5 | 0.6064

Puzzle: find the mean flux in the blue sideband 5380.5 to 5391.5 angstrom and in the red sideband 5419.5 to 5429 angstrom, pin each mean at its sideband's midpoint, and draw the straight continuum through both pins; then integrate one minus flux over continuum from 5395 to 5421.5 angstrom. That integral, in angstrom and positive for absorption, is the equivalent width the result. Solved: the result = 0.27 angstrom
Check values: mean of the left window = 0.604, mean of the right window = 0.584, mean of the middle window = 0.587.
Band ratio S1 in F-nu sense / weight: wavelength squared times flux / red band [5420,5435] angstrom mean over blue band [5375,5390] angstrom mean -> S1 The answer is 1.0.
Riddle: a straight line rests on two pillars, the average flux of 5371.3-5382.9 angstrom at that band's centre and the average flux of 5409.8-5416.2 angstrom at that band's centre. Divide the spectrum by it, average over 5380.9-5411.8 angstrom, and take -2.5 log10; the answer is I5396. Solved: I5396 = 0.02 mag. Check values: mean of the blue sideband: 0.596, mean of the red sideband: 0.592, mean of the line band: 0.582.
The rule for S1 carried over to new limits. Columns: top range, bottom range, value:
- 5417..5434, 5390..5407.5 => 1.03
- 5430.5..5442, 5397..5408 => 1.03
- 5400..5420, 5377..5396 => 0.99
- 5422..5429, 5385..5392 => 0.98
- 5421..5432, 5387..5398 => 1.01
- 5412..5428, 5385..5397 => 1.04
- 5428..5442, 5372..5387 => 0.99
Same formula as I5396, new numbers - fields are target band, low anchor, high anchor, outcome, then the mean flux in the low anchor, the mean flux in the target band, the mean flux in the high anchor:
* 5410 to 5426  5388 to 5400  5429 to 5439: -0.02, 0.58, 0.592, 0.584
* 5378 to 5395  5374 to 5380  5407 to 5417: 0.01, 0.612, 0.598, 0.584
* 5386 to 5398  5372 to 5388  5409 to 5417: 0.03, 0.604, 0.582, 0.59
